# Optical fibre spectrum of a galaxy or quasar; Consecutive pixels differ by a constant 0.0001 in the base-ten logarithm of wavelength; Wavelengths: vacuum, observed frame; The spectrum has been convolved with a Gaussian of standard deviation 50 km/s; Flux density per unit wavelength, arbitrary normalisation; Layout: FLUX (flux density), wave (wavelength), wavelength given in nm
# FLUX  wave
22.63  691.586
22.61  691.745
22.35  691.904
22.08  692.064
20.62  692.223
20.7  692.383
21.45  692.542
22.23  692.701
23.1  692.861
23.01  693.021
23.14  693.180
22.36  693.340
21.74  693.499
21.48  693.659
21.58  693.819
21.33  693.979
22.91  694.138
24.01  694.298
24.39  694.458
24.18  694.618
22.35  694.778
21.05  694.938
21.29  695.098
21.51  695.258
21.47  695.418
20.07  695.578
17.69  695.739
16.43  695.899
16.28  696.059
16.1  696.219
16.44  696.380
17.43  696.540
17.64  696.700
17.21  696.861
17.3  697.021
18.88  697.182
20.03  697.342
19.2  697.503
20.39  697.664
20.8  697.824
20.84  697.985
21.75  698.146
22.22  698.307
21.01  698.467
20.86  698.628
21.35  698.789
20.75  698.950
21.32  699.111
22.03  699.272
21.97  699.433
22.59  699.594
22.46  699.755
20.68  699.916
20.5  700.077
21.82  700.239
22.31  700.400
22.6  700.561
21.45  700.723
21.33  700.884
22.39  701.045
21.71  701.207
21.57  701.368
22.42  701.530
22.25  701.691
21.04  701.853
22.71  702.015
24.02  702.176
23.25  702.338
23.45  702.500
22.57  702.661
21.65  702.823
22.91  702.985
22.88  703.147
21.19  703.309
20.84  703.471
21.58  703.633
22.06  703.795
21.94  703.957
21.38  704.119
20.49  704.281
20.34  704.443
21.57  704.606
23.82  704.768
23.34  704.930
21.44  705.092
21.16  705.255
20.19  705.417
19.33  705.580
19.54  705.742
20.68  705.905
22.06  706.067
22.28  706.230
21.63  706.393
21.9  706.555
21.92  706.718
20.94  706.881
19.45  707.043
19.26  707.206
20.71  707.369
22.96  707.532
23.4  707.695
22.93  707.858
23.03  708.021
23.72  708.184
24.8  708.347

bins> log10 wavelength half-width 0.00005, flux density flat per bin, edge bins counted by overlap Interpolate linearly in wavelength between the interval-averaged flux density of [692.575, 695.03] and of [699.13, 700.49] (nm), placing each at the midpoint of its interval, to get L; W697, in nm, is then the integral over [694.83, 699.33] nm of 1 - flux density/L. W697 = 0.509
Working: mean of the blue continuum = 22.6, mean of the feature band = 19.6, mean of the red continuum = 21.8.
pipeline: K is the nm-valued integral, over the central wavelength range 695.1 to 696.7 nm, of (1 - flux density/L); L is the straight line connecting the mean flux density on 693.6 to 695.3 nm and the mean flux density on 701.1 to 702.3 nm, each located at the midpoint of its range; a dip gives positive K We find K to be 0.29 nm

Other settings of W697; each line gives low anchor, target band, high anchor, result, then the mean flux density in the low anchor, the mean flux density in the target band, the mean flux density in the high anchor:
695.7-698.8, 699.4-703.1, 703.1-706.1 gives -0.35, 19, 22.2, 21.3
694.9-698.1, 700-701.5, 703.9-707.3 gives -0.14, 18.9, 21.8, 21.2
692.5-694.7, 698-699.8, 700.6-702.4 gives 0.06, 22.7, 21.6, 22.2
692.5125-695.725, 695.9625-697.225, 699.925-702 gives 0.28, 22.1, 17.1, 21.8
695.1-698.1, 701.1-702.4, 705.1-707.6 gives -0.16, 18.8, 22.4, 20.9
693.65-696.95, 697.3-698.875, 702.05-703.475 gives 0.01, 20.1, 20.9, 22.6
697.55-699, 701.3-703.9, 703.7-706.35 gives -0.13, 21.1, 22.3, 21.4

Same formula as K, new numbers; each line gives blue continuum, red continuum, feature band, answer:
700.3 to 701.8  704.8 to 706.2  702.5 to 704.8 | -0.04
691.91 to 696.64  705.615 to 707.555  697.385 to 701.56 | -0.09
